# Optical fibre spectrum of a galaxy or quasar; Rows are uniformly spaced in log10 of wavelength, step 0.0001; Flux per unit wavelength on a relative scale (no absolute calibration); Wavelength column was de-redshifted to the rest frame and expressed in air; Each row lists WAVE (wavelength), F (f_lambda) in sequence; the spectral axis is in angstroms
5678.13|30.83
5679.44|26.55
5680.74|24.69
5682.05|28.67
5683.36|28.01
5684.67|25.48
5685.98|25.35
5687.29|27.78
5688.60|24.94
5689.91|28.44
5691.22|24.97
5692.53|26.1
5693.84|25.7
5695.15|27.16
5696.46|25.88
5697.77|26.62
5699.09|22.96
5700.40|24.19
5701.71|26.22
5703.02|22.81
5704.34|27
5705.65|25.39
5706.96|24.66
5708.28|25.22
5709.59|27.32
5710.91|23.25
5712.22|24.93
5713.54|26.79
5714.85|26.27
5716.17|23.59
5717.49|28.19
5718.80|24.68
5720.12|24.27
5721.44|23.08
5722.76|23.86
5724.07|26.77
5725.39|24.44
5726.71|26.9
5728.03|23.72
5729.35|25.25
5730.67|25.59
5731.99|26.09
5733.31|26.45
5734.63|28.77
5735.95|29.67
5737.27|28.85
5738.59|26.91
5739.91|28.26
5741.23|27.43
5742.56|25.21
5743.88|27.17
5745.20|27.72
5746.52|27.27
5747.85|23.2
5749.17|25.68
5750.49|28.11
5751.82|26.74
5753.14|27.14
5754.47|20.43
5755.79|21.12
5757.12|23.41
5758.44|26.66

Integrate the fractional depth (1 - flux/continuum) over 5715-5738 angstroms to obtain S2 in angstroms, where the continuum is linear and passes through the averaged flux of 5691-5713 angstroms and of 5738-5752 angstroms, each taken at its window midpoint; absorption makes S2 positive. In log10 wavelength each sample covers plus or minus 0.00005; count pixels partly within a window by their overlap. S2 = 0.2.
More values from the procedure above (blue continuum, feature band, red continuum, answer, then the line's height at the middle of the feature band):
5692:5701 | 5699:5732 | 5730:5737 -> 1.7 angstroms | 26.5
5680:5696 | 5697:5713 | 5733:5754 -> 1.0 angstroms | 26.6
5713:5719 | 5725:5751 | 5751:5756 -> -1.8 angstroms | 25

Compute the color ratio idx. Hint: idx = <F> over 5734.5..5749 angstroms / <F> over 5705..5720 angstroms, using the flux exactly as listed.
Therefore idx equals 1.07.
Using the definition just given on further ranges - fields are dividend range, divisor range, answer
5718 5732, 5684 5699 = 0.96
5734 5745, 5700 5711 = 1.10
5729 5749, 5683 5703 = 1.04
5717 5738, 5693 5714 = 1.03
